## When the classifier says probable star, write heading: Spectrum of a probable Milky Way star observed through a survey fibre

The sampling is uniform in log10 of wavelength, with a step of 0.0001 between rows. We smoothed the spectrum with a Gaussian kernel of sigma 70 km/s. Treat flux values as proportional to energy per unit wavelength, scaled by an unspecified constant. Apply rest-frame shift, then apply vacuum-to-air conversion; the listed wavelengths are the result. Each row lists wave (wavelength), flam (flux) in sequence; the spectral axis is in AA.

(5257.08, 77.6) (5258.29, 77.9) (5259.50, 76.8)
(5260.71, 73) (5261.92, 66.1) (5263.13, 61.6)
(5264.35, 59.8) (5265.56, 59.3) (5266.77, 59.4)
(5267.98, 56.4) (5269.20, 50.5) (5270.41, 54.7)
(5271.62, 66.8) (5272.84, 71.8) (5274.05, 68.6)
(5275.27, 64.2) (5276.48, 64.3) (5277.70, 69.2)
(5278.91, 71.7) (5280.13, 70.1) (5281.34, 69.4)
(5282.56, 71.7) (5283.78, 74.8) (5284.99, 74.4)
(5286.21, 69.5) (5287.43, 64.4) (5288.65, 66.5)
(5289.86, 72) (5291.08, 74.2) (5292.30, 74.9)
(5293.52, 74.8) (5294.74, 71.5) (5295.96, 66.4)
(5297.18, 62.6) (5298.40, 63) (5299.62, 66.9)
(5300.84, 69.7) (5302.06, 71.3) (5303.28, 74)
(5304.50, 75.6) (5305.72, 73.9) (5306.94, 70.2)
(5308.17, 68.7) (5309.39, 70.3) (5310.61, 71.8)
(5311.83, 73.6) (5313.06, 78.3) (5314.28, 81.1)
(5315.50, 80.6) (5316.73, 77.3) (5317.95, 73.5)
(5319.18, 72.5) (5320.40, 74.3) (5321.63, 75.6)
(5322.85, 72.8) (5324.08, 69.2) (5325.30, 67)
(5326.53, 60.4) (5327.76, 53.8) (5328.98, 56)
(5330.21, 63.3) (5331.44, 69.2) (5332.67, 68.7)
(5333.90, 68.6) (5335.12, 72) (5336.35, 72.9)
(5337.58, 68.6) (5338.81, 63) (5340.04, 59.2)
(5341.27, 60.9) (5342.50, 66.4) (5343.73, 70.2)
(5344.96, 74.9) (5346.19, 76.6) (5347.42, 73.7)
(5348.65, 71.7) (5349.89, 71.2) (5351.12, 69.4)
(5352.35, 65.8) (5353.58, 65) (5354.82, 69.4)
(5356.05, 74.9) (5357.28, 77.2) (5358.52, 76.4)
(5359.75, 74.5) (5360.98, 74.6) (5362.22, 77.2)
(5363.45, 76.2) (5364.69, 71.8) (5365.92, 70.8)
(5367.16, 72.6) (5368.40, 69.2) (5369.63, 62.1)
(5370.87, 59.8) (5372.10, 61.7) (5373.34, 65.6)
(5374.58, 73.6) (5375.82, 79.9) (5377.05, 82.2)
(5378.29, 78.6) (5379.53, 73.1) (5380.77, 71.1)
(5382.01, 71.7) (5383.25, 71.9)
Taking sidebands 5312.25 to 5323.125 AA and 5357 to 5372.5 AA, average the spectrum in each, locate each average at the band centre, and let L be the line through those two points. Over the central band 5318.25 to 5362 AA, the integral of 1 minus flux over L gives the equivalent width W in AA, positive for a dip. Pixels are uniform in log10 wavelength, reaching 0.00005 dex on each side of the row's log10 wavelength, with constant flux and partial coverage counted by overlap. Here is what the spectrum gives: 2.7 AA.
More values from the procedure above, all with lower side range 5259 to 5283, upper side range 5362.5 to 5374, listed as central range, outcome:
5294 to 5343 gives -2.1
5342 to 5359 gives -1.0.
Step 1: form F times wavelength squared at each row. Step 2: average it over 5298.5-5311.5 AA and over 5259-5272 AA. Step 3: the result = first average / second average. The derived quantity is 1.2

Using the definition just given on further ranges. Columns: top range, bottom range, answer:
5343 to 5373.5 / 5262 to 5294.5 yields 1.09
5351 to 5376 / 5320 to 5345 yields 1.07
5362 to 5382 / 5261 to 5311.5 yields 1.09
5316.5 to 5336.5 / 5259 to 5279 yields 1.09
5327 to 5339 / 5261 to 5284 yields 1.04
